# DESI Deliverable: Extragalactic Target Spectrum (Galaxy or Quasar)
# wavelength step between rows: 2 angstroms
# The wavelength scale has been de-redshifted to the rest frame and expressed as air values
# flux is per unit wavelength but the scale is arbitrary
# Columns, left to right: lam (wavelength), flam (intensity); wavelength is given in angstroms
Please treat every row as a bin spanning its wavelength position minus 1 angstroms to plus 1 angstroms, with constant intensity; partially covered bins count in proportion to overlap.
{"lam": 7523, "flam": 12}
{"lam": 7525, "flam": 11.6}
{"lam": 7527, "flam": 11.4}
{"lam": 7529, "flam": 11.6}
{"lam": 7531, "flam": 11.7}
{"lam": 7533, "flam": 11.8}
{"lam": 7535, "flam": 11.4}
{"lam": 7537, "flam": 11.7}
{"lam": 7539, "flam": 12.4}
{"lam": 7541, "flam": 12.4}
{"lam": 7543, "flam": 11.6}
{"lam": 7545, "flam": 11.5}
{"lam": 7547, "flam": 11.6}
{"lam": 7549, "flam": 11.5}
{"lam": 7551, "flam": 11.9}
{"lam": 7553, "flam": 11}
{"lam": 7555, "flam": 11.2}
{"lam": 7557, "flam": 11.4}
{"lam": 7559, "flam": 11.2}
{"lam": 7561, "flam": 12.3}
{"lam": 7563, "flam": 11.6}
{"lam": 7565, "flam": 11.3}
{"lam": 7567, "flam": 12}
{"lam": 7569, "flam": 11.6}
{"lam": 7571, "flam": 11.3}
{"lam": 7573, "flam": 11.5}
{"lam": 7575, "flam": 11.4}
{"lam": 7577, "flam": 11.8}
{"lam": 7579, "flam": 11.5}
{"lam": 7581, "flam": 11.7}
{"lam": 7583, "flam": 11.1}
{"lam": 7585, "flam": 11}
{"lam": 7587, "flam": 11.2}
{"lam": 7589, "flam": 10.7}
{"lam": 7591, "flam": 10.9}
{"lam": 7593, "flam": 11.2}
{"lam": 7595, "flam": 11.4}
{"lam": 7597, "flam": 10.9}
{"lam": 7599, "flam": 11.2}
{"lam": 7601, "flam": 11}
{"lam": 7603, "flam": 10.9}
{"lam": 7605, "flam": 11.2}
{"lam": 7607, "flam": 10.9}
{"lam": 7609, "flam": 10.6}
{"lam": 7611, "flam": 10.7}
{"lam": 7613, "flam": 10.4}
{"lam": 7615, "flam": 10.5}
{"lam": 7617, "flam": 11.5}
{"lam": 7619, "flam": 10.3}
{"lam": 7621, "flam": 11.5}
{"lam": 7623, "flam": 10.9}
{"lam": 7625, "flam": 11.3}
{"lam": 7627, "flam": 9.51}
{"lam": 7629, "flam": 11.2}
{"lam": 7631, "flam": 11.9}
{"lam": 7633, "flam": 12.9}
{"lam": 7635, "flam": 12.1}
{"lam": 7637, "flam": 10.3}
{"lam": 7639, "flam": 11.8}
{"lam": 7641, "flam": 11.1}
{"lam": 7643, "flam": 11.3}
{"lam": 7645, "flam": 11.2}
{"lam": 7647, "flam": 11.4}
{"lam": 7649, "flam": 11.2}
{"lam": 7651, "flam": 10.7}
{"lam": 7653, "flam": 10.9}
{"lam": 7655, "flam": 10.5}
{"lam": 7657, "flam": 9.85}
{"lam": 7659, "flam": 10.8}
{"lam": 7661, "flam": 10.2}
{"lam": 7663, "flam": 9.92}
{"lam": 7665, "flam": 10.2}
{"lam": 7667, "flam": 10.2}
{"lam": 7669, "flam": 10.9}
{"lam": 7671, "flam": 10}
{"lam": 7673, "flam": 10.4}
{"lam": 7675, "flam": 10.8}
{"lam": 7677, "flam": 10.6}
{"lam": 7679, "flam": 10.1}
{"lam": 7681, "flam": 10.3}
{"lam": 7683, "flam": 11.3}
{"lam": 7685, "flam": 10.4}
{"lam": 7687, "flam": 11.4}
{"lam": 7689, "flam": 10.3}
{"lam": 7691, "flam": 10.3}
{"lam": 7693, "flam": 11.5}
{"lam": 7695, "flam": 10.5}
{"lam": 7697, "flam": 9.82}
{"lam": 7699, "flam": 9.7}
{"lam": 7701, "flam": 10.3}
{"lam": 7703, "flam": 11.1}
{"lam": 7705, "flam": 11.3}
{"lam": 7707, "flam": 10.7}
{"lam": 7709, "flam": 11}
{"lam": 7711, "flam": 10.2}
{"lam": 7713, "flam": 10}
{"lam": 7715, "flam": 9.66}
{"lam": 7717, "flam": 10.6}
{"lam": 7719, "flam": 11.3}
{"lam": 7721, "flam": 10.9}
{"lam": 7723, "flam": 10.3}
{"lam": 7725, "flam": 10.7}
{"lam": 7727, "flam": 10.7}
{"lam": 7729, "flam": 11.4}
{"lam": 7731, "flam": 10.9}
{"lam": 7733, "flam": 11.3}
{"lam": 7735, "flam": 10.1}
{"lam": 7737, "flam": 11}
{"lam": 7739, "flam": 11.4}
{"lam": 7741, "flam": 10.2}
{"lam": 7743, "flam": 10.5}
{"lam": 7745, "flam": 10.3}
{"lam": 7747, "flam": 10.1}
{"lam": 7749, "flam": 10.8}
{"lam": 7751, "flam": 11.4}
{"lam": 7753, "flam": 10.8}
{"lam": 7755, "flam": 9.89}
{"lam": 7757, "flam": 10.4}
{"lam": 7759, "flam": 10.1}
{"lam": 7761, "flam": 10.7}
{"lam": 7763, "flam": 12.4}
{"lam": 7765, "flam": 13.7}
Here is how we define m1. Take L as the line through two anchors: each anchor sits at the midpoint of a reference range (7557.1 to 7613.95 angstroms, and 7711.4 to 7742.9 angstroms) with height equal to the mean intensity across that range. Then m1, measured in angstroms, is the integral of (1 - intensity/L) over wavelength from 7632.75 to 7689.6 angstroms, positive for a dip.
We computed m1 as 0.9 angstroms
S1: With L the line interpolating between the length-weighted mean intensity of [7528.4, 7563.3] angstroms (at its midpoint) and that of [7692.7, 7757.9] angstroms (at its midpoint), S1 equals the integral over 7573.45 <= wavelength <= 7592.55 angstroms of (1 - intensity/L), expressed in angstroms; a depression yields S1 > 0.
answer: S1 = 0.3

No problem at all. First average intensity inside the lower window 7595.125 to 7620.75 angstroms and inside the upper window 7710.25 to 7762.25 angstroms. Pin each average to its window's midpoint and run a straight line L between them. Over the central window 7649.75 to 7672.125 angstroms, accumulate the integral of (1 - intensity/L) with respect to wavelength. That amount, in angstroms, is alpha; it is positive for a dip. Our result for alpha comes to 0.8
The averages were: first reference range 10.9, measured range 10.4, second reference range 10.6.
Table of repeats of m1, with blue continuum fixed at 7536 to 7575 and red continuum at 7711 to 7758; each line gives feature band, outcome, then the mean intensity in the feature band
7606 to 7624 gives 0.77 angstroms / 10.8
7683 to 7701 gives 0.56 angstroms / 10.5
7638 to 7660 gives 0.25 angstroms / 11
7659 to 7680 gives 1.21 angstroms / 10.4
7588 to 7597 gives 0.30 angstroms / 11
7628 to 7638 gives -0.43 angstroms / 11.7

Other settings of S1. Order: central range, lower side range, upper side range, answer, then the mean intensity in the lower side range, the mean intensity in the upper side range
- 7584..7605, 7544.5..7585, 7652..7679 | 0.24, 11.5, 10.4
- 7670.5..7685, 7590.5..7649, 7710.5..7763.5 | 0.50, 11.1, 10.7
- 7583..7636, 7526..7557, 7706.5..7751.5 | 1.00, 11.6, 10.7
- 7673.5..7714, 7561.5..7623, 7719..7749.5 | 1.01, 11.2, 10.7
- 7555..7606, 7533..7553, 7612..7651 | 0.74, 11.7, 11.2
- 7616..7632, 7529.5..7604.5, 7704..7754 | 0.25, 11.5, 10.7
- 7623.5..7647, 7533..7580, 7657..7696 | -0.93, 11.6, 10.5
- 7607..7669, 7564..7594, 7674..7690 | 0.29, 11.3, 10.7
